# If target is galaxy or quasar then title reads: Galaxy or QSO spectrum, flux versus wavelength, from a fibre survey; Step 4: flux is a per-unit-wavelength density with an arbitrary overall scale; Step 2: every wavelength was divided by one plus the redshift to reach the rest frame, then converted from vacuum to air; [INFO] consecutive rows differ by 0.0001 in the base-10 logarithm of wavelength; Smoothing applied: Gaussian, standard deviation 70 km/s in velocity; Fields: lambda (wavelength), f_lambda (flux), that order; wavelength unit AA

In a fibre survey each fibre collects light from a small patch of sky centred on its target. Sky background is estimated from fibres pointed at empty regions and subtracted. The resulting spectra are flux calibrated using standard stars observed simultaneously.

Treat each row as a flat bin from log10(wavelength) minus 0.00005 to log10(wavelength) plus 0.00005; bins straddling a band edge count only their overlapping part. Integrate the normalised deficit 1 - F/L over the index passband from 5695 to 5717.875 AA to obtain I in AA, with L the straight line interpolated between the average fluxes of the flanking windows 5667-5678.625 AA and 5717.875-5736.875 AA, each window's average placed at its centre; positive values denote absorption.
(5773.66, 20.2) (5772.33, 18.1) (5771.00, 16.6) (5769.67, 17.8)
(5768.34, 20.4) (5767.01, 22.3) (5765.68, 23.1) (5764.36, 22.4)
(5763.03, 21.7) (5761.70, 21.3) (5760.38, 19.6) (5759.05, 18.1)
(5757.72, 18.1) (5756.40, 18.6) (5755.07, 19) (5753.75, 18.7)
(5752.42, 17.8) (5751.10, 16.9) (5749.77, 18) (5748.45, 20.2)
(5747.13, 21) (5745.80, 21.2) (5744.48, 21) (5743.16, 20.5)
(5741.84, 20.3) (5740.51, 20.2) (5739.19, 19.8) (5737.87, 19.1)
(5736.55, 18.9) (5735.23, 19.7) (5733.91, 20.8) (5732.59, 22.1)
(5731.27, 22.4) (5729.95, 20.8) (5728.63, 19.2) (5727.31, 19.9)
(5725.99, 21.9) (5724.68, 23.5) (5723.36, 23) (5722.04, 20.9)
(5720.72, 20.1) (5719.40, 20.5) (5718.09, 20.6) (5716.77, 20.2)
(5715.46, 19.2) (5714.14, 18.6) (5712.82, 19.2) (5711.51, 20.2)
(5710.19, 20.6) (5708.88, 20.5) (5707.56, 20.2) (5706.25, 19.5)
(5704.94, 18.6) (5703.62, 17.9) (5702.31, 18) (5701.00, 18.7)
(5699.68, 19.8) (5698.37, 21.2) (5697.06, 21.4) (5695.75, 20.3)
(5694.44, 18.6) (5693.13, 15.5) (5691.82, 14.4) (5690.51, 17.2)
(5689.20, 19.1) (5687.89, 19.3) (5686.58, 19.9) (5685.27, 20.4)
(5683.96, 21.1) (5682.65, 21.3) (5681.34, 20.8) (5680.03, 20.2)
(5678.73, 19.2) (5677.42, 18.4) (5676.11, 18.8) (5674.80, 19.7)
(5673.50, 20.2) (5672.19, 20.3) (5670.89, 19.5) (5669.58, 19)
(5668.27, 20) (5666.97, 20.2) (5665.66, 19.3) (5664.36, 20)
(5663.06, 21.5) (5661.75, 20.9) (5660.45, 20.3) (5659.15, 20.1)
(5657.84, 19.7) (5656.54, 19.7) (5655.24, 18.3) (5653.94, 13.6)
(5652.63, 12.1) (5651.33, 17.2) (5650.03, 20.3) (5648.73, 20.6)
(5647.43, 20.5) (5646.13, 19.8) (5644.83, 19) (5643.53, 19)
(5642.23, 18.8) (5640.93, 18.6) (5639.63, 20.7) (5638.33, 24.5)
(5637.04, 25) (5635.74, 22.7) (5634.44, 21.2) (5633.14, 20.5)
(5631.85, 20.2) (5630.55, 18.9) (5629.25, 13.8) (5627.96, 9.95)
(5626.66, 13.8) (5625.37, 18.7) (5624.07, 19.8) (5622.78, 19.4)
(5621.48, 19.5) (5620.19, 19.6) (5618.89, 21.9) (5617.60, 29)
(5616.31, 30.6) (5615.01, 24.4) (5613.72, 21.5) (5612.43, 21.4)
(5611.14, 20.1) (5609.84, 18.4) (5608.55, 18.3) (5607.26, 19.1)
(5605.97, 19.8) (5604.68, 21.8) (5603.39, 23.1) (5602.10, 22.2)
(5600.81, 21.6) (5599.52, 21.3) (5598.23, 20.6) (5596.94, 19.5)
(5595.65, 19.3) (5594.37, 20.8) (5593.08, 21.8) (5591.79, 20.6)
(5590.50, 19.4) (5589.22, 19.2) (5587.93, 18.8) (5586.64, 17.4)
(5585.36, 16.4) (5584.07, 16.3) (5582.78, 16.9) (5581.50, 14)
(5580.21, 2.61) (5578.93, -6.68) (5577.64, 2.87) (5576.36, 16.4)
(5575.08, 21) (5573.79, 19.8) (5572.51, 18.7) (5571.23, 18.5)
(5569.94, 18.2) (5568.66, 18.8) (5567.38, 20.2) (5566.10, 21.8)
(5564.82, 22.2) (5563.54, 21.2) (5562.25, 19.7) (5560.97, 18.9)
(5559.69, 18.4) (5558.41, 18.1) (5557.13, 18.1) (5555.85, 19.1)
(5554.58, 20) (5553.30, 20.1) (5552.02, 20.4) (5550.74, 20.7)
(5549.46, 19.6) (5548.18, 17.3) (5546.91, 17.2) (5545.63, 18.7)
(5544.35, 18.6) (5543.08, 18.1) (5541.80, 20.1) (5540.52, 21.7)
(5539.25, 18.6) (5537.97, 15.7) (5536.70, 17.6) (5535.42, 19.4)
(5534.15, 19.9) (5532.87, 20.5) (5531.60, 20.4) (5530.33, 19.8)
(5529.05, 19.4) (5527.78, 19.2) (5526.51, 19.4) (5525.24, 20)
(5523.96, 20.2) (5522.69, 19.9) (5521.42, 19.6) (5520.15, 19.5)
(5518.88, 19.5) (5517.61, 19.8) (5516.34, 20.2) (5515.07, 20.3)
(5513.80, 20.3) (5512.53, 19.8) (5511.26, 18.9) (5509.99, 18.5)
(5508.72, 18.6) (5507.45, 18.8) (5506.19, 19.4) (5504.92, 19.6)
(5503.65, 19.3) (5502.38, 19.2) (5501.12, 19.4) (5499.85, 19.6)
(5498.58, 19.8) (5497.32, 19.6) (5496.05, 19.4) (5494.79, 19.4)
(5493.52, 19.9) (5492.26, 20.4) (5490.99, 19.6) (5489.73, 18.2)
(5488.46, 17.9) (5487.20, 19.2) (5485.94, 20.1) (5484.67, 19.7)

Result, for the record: 0.85 AA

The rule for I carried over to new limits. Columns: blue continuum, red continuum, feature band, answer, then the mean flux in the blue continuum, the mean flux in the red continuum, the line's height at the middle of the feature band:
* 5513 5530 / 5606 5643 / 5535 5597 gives 6.98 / 19.8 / 20.4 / 20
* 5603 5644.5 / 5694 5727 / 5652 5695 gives 2.55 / 20.4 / 20.1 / 20.3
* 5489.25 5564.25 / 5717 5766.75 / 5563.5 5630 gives 3.82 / 19.4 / 20.3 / 19.7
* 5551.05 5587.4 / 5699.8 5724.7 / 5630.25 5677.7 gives -2.79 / 16.8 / 19.9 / 18.6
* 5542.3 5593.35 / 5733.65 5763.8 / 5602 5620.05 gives -4.24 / 17.5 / 19.6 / 18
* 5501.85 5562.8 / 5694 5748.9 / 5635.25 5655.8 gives 0.48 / 19.3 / 20.3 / 19.9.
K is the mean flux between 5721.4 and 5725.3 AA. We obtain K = 22.4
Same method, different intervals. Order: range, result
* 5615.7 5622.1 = 24.1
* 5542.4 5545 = 18.4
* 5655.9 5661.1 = 20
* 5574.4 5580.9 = 7.34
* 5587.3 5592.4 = 19.5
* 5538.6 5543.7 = 19.6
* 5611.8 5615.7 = 22.5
